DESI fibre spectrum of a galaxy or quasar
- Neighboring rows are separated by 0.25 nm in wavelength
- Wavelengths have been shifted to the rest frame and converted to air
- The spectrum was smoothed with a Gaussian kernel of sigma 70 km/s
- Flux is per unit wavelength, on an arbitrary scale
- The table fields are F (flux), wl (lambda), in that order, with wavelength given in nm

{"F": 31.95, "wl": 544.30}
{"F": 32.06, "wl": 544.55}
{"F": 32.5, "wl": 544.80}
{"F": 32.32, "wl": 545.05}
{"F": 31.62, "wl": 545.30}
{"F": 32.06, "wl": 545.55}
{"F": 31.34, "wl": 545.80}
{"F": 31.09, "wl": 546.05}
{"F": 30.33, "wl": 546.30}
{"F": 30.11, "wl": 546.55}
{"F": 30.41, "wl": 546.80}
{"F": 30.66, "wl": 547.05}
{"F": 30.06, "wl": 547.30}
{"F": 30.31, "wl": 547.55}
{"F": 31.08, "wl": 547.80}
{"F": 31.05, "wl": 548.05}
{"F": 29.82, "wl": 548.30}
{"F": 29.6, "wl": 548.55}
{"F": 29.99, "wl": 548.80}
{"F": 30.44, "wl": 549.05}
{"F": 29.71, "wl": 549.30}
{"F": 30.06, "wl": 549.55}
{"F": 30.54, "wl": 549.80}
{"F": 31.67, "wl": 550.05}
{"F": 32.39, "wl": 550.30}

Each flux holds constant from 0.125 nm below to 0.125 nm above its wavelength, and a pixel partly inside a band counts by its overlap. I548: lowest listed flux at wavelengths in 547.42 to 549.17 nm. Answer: 29.6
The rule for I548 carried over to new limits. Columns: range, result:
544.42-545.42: 31.62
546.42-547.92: 30.06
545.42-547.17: 30.11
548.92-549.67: 29.71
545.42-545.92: 31.34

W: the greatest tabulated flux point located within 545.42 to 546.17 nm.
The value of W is 32.06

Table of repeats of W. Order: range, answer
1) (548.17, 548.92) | 29.99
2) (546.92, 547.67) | 30.66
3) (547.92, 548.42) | 31.05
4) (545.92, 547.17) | 31.09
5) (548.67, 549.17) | 30.44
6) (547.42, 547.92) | 31.08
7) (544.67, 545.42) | 32.5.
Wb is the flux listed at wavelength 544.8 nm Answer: 32.5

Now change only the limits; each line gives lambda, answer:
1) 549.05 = 30.44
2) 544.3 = 31.95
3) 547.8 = 31.08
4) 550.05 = 31.67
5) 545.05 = 32.32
